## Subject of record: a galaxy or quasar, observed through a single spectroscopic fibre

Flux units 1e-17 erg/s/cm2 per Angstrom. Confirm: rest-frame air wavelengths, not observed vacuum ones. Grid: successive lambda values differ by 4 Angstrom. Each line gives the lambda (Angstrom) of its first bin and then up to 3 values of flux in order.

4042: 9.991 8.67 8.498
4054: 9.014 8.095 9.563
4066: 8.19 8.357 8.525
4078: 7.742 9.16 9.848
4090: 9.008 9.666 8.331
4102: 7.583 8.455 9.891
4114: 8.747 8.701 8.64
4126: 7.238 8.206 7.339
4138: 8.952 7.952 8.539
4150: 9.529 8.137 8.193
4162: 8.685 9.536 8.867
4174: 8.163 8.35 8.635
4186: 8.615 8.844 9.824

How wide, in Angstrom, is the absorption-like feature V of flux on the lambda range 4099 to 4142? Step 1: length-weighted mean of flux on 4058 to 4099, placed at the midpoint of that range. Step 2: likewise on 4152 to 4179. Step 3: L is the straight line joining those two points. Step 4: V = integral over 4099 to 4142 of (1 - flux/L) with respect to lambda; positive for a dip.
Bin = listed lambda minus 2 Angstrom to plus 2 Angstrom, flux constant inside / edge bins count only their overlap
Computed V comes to 1.7 Angstrom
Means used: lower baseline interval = 8.82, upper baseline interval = 8.57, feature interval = 8.35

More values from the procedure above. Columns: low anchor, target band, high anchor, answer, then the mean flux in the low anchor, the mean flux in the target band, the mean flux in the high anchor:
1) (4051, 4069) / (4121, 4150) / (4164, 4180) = 1.7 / 8.68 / 8.2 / 8.73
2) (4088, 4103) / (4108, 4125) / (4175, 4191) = -0.4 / 8.72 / 8.89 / 8.57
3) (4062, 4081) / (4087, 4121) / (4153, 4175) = -1.4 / 8.4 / 8.82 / 8.64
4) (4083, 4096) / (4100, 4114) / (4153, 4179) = 0.9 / 9.48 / 8.66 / 8.59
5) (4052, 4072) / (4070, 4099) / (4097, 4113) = -0.9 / 8.64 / 8.88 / 8.59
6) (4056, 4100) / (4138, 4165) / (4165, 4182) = 0.4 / 8.77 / 8.58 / 8.67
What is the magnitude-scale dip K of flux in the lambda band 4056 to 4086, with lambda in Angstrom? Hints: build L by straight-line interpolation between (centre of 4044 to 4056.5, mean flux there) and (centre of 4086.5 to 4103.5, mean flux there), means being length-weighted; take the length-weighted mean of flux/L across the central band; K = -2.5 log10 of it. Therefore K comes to 0.02 mag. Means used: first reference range 8.7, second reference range 8.78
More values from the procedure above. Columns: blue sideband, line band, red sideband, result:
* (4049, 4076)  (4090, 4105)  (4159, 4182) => 0.01 mag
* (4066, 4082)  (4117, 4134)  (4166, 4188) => 0.05 mag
